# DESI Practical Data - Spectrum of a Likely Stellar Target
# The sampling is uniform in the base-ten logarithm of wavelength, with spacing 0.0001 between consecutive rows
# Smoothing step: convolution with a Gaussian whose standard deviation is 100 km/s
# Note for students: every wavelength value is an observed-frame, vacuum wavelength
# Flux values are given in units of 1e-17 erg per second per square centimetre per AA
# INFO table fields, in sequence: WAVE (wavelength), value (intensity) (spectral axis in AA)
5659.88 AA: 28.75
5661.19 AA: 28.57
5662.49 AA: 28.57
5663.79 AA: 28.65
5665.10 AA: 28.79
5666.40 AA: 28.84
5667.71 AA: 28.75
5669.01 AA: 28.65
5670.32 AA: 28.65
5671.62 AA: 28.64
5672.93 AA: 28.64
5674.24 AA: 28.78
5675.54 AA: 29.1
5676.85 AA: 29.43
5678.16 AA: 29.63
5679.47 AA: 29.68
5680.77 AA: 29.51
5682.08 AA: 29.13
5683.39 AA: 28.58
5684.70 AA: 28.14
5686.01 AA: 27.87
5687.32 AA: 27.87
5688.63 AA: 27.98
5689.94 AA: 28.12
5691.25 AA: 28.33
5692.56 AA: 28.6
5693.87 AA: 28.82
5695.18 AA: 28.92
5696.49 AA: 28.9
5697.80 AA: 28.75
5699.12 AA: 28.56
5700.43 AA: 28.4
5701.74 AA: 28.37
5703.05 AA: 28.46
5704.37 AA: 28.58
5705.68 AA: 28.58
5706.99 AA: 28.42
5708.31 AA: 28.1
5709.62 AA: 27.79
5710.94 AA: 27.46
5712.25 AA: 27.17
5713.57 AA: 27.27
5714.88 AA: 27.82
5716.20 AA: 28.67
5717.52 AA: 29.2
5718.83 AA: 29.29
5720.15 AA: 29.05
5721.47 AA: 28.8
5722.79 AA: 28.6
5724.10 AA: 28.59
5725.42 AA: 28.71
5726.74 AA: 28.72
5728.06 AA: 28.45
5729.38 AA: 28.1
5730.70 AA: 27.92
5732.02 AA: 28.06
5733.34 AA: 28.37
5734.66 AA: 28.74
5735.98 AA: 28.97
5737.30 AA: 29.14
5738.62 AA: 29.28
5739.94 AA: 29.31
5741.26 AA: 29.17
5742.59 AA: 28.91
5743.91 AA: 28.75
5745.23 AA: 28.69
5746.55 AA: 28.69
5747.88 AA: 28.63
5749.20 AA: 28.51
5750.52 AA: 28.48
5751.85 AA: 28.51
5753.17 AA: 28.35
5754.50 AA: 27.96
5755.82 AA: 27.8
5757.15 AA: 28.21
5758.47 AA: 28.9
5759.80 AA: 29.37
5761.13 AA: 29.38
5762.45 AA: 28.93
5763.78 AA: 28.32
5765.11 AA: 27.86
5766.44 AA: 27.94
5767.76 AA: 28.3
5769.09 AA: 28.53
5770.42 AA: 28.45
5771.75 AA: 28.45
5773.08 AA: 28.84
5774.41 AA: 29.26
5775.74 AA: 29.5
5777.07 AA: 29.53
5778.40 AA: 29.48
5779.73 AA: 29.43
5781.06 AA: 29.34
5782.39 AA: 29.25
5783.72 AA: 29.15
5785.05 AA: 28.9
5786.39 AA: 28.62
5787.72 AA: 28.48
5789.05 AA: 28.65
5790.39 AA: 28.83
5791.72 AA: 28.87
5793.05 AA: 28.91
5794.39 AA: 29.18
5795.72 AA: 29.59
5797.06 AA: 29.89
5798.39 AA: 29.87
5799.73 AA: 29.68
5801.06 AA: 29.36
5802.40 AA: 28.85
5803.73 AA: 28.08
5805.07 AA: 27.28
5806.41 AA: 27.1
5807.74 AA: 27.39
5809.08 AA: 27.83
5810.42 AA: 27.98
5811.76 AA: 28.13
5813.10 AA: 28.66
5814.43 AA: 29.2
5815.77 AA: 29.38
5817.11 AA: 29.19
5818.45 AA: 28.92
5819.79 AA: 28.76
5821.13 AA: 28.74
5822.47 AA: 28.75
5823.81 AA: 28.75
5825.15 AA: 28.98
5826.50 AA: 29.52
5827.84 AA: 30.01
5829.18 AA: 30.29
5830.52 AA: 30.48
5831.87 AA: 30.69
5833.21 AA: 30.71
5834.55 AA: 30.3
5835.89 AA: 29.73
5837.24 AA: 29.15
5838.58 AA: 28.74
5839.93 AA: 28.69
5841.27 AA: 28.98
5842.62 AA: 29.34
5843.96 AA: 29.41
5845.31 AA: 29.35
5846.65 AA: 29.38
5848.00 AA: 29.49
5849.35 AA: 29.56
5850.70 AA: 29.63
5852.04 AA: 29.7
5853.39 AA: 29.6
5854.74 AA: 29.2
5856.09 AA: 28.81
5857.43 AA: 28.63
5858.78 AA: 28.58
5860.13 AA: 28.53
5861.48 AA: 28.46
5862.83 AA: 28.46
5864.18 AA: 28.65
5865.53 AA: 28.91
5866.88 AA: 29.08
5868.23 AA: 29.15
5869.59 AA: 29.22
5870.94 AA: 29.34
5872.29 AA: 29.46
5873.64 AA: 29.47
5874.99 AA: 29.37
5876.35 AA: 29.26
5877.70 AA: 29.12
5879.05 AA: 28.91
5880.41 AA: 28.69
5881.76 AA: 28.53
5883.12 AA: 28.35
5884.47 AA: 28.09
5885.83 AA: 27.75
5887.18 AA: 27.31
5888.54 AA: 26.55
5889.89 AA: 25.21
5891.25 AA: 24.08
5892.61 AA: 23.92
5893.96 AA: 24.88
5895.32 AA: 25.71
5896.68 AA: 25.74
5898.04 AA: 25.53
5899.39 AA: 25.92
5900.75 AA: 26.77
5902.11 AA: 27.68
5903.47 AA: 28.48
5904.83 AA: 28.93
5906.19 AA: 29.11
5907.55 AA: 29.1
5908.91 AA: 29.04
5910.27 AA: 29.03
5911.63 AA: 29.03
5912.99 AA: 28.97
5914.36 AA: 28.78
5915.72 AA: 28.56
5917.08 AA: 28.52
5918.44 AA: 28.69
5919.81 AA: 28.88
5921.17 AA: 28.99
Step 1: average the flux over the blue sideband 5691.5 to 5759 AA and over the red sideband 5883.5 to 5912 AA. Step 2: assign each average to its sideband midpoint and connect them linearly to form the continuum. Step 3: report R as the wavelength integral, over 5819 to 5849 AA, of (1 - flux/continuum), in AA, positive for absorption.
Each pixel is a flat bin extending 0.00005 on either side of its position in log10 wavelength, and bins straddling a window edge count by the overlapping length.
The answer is -2.0 AA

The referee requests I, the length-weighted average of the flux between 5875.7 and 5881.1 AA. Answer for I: 29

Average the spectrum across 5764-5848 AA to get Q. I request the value 29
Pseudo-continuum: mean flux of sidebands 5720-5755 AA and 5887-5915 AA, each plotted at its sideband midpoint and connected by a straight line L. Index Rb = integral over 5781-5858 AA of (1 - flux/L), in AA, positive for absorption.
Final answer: -3.4 AA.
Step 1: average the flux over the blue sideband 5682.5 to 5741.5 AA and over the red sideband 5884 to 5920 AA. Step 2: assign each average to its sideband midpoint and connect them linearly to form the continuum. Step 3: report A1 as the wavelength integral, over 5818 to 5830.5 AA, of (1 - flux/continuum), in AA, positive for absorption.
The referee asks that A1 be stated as -0.6 AA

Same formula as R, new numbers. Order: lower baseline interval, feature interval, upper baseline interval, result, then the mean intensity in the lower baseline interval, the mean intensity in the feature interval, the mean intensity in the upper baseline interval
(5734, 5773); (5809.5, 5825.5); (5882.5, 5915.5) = -0.4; 28.6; 28.8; 27.3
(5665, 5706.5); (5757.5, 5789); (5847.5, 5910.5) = -0.5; 28.7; 28.9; 28.1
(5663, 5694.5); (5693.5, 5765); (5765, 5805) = 0.7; 28.7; 28.5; 29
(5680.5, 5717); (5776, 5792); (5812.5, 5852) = 0.0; 28.3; 29.1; 29.4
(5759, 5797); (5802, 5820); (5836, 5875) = 0.4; 28.9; 28.3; 29.1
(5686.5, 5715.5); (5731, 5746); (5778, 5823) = -0.2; 28.2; 28.8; 28.8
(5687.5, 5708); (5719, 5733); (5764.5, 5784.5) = 0.1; 28.5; 28.5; 28.9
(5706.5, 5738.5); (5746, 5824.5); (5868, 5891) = -1.0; 28.4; 28.7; 28.4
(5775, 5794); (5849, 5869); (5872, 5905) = -0.9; 29.1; 29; 27.3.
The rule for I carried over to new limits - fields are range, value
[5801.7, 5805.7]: 28.1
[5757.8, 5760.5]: 29.1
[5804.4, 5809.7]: 27.4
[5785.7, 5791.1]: 28.6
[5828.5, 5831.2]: 30.4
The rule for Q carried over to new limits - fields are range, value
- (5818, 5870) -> 29.3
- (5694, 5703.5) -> 28.7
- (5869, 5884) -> 29.1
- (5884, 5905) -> 26.3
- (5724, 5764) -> 28.6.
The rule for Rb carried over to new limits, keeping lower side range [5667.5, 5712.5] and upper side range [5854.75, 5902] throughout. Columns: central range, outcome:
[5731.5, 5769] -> -0.41 AA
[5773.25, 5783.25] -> -0.41 AA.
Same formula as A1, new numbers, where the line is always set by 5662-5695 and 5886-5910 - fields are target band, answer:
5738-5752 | -0.35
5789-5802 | -0.76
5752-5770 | -0.30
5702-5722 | 0.08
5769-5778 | -0.36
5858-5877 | -1.37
